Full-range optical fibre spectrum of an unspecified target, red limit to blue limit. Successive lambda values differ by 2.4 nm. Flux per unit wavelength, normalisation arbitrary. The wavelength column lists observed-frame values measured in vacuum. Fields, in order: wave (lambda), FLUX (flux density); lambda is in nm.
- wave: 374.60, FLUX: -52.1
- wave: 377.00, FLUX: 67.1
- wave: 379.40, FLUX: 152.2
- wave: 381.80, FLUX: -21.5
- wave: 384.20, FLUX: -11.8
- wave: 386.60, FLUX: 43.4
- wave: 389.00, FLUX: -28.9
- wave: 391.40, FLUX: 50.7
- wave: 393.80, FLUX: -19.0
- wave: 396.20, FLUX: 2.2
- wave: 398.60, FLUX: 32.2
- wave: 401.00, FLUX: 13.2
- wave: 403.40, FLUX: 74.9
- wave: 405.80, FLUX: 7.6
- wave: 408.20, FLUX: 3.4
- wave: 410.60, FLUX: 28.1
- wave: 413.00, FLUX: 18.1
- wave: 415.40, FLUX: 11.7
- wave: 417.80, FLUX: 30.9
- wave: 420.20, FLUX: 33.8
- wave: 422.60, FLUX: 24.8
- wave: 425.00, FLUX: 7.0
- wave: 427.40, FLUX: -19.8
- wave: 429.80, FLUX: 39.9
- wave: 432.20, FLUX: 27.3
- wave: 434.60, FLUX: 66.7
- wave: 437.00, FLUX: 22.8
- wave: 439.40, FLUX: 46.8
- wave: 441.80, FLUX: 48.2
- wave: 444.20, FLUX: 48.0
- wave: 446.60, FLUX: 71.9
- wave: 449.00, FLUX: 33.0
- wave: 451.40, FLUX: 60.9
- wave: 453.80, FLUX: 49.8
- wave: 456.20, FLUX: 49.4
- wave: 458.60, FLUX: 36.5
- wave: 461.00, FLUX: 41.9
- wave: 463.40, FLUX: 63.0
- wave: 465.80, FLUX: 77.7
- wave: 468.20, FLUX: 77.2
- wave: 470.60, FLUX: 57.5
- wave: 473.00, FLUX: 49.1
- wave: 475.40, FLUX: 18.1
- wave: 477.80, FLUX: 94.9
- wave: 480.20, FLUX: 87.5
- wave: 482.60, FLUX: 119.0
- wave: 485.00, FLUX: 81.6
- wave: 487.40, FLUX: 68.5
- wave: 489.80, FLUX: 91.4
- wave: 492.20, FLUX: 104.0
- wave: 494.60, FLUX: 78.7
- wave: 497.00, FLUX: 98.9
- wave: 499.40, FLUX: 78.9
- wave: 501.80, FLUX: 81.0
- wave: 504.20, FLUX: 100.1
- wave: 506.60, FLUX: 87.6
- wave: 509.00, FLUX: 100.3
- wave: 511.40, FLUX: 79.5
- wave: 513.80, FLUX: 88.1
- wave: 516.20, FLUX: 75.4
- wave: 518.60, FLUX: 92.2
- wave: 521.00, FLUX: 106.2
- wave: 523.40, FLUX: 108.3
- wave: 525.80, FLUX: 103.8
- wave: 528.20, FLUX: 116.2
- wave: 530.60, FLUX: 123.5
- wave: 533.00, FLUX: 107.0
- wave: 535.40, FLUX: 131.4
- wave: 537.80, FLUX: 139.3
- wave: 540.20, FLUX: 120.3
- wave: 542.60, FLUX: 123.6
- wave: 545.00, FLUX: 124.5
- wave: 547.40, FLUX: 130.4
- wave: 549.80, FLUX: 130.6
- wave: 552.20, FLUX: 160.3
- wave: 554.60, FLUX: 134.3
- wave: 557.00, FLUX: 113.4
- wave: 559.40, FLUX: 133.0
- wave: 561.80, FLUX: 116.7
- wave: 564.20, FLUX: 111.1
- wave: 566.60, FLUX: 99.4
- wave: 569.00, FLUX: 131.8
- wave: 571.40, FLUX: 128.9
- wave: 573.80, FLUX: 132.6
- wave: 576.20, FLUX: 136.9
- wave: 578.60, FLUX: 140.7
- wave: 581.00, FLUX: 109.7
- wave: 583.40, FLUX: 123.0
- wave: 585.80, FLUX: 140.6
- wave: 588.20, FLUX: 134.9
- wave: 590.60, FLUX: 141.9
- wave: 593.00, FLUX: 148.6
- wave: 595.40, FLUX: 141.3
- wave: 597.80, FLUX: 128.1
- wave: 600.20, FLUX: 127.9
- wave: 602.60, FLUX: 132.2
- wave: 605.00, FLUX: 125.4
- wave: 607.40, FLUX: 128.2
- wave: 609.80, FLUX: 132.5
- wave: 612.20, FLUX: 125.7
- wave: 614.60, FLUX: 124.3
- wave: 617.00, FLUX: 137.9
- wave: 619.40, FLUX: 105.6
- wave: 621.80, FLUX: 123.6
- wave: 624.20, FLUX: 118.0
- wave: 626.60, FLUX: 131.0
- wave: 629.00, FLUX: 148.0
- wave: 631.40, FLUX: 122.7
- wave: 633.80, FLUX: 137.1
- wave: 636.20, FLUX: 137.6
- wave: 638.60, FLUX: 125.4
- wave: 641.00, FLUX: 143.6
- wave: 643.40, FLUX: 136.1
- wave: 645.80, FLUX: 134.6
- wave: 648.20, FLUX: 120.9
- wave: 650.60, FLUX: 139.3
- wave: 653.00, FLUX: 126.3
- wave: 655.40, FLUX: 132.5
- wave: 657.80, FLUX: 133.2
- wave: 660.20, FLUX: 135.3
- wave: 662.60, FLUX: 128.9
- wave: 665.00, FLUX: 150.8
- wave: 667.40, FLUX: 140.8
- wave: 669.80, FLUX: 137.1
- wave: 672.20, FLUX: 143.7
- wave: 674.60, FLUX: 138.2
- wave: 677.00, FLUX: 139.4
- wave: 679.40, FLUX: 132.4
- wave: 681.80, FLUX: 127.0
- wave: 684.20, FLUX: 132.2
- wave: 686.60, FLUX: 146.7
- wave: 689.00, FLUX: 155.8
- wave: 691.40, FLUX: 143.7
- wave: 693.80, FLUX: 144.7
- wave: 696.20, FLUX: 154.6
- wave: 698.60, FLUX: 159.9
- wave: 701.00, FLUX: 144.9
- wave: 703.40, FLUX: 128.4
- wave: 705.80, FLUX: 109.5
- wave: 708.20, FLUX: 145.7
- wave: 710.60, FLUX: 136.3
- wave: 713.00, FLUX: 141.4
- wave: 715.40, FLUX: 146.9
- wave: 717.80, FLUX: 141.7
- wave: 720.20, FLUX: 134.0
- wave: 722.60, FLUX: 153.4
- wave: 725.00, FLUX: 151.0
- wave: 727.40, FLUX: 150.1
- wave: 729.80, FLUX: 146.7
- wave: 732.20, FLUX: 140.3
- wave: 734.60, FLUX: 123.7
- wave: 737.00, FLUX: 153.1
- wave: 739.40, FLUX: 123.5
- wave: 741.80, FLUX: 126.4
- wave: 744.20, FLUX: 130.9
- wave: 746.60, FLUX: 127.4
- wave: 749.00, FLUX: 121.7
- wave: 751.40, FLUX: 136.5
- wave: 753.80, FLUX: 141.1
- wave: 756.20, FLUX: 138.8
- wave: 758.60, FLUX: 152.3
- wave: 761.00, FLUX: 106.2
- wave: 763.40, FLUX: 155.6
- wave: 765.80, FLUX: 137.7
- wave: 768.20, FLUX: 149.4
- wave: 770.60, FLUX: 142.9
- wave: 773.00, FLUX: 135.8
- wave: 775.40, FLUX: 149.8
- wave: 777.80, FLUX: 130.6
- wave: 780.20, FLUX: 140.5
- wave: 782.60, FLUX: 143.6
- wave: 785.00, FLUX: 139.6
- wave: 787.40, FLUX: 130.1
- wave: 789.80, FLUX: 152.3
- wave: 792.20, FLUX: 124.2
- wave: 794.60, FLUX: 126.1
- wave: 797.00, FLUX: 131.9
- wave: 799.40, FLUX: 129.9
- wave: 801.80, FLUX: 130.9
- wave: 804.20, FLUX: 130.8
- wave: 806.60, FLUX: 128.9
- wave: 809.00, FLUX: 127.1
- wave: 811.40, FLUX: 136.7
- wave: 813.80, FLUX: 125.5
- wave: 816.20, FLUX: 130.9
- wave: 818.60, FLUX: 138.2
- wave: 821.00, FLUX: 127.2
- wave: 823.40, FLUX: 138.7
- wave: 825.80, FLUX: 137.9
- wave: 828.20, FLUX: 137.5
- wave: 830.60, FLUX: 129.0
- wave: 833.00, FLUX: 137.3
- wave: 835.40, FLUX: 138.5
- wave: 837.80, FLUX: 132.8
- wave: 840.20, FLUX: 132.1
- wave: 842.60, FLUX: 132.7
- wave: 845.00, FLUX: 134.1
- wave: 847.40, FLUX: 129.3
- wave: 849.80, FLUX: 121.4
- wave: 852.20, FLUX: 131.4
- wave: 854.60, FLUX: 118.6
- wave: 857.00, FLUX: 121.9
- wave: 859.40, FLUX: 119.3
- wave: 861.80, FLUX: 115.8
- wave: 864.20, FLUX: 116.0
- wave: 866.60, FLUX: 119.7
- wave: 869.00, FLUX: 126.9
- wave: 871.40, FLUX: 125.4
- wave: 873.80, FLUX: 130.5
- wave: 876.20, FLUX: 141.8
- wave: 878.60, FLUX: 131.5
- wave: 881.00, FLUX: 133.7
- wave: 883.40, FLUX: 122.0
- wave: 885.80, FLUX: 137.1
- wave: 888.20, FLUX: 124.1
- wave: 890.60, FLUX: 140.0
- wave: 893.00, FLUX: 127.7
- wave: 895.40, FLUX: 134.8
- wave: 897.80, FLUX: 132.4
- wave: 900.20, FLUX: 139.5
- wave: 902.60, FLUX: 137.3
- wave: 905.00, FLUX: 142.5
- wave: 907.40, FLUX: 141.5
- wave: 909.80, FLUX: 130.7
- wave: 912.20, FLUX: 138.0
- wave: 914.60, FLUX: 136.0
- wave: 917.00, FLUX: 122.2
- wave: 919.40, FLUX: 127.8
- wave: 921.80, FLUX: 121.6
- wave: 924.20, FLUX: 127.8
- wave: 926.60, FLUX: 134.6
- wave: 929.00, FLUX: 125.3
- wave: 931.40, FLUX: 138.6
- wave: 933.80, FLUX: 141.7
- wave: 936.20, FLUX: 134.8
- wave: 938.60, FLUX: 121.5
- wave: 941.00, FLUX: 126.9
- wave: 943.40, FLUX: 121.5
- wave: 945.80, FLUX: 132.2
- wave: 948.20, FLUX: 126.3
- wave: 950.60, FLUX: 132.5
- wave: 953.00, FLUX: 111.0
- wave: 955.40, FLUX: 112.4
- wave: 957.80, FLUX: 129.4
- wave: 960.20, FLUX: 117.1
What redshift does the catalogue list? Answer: 0.20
